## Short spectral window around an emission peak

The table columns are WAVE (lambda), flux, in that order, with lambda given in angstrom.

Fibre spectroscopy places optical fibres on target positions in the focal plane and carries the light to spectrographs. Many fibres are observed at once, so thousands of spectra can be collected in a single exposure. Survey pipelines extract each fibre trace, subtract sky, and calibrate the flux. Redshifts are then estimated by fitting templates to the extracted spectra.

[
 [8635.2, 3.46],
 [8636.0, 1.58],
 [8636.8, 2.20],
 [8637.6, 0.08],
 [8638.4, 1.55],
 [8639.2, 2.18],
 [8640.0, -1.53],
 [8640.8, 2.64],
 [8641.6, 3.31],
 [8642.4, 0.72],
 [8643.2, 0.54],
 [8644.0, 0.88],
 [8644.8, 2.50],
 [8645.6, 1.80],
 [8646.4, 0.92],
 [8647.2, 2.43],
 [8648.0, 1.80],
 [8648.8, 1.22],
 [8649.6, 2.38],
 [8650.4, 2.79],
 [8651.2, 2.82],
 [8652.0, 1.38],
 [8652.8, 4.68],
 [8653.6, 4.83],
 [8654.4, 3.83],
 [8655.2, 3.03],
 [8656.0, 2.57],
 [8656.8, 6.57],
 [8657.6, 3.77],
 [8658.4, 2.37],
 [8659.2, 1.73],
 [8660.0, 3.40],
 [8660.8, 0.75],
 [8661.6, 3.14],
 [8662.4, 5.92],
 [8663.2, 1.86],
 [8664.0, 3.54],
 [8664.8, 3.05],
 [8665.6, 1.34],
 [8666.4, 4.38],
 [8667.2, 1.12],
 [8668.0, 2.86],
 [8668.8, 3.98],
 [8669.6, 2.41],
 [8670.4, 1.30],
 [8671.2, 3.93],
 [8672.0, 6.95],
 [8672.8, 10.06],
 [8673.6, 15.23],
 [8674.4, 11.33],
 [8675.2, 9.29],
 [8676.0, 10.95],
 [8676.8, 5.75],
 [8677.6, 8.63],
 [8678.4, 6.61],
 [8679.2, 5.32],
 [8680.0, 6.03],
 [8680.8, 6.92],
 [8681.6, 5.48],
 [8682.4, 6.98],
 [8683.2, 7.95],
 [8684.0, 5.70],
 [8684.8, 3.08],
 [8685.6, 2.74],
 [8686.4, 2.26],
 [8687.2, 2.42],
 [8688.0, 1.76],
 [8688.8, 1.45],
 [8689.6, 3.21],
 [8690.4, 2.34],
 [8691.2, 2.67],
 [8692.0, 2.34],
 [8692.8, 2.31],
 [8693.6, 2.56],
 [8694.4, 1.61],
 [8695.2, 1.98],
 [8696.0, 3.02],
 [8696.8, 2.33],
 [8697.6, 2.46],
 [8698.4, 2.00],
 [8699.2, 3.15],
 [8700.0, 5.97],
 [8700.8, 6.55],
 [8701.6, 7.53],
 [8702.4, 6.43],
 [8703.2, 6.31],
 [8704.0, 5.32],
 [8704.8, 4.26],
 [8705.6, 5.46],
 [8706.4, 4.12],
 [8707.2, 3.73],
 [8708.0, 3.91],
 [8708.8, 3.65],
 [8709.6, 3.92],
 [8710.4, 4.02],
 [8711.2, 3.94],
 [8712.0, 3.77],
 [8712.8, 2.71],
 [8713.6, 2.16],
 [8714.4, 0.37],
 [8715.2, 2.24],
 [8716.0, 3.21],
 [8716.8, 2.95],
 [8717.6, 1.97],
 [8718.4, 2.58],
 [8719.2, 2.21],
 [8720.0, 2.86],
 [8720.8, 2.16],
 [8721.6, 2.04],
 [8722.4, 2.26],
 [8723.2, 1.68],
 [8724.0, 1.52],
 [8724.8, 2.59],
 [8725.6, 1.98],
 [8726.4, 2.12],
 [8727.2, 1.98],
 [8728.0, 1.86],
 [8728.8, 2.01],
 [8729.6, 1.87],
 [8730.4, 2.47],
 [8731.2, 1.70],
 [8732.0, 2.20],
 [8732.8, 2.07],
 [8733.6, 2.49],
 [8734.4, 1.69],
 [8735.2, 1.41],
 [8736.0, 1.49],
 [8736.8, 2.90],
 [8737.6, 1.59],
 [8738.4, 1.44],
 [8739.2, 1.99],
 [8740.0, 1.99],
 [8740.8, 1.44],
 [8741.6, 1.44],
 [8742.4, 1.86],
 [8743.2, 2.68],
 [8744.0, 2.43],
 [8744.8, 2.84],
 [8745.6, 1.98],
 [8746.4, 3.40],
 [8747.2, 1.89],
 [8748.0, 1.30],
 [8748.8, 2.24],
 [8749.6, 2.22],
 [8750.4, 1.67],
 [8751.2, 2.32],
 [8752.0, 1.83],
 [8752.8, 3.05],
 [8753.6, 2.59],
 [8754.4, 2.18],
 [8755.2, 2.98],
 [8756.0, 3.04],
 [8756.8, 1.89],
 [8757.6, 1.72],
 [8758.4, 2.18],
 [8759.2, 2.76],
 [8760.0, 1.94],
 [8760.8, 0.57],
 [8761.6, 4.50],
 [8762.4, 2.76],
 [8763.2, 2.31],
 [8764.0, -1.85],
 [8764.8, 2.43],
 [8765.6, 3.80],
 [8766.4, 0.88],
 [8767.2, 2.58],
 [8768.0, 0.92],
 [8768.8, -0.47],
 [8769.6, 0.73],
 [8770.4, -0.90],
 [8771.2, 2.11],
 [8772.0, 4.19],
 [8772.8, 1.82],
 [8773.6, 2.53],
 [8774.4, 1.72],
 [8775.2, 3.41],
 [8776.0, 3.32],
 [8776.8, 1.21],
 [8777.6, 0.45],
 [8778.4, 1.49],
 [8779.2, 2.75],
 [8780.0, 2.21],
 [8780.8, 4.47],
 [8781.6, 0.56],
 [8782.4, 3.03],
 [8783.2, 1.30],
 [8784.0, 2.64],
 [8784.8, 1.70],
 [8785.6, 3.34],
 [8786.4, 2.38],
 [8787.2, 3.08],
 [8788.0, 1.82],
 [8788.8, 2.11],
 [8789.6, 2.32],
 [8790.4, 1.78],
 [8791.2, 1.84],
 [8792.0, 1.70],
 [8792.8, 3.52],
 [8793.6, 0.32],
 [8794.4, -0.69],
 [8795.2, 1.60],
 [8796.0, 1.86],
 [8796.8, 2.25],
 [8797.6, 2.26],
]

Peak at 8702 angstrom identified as [N II]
